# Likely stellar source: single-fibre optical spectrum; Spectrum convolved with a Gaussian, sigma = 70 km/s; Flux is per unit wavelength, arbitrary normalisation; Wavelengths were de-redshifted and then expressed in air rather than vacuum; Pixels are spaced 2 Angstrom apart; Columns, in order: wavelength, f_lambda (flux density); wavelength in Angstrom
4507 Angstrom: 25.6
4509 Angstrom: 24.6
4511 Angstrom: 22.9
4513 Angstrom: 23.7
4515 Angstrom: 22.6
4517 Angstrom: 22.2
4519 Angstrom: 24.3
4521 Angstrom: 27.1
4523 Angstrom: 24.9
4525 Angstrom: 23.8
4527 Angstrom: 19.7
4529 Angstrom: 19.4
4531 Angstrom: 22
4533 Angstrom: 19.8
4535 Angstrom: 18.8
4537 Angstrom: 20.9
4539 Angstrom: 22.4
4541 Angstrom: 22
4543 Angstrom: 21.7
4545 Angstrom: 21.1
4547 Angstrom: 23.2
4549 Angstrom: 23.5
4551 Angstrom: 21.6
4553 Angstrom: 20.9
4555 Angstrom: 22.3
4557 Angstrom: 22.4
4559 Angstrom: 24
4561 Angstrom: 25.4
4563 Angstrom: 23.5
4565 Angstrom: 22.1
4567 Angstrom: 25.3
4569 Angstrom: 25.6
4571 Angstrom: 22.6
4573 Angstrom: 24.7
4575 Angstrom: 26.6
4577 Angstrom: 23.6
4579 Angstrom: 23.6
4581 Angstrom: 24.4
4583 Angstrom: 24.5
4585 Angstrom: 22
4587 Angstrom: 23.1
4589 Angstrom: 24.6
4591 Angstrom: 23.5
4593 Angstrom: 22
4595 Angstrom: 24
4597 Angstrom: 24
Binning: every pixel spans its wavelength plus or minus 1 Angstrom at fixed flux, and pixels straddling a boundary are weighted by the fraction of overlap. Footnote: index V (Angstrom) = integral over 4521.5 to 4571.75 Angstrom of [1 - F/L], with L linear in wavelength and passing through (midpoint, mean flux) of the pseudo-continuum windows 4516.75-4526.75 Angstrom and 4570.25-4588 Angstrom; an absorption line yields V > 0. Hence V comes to 3.57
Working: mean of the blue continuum 24.3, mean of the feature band 22.4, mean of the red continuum 23.9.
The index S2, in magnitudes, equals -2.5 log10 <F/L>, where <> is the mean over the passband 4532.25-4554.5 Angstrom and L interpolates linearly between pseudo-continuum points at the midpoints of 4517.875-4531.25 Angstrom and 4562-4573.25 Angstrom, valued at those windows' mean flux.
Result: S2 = 0.10 mag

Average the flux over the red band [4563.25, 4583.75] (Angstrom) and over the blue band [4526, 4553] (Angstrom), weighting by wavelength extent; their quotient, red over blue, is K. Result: 1.1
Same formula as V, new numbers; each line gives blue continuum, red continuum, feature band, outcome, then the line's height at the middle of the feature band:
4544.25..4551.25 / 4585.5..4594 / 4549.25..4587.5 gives -1.25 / 22.8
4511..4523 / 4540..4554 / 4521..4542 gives 1.26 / 23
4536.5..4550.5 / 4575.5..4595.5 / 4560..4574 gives -0.74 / 23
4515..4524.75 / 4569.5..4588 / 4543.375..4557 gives 1.15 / 24.1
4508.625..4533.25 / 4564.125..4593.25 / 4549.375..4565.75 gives 0.52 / 23.6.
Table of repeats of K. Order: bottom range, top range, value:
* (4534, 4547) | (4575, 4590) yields 1.12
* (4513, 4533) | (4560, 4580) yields 1.07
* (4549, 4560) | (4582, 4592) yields 1.05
